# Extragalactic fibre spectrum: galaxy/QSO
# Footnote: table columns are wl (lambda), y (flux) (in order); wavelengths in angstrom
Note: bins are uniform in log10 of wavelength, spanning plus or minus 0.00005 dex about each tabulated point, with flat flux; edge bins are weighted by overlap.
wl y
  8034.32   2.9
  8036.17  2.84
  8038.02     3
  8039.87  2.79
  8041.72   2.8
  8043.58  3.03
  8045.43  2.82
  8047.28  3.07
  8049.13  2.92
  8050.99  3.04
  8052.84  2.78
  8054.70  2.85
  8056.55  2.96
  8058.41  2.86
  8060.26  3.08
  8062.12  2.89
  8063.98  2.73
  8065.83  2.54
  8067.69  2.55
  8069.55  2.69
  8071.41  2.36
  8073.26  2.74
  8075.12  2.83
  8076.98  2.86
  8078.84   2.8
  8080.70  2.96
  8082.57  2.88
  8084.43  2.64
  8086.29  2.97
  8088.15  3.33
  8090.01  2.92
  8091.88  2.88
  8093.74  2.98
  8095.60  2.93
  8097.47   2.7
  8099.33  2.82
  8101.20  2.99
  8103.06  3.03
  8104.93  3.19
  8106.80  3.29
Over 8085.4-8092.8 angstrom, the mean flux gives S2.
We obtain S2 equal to 3.02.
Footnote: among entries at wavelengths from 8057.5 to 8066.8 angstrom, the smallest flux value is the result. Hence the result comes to 2.54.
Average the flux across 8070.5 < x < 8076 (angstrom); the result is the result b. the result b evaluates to 2.65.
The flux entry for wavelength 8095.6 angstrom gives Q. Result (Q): 2.93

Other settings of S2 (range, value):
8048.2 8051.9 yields 2.98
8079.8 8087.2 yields 2.86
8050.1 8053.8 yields 2.91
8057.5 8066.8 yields 2.82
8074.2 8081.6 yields 2.86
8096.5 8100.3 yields 2.76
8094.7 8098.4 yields 2.81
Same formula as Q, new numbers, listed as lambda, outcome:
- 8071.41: 2.36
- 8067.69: 2.55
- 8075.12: 2.83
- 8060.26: 3.08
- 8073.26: 2.74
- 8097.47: 2.7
